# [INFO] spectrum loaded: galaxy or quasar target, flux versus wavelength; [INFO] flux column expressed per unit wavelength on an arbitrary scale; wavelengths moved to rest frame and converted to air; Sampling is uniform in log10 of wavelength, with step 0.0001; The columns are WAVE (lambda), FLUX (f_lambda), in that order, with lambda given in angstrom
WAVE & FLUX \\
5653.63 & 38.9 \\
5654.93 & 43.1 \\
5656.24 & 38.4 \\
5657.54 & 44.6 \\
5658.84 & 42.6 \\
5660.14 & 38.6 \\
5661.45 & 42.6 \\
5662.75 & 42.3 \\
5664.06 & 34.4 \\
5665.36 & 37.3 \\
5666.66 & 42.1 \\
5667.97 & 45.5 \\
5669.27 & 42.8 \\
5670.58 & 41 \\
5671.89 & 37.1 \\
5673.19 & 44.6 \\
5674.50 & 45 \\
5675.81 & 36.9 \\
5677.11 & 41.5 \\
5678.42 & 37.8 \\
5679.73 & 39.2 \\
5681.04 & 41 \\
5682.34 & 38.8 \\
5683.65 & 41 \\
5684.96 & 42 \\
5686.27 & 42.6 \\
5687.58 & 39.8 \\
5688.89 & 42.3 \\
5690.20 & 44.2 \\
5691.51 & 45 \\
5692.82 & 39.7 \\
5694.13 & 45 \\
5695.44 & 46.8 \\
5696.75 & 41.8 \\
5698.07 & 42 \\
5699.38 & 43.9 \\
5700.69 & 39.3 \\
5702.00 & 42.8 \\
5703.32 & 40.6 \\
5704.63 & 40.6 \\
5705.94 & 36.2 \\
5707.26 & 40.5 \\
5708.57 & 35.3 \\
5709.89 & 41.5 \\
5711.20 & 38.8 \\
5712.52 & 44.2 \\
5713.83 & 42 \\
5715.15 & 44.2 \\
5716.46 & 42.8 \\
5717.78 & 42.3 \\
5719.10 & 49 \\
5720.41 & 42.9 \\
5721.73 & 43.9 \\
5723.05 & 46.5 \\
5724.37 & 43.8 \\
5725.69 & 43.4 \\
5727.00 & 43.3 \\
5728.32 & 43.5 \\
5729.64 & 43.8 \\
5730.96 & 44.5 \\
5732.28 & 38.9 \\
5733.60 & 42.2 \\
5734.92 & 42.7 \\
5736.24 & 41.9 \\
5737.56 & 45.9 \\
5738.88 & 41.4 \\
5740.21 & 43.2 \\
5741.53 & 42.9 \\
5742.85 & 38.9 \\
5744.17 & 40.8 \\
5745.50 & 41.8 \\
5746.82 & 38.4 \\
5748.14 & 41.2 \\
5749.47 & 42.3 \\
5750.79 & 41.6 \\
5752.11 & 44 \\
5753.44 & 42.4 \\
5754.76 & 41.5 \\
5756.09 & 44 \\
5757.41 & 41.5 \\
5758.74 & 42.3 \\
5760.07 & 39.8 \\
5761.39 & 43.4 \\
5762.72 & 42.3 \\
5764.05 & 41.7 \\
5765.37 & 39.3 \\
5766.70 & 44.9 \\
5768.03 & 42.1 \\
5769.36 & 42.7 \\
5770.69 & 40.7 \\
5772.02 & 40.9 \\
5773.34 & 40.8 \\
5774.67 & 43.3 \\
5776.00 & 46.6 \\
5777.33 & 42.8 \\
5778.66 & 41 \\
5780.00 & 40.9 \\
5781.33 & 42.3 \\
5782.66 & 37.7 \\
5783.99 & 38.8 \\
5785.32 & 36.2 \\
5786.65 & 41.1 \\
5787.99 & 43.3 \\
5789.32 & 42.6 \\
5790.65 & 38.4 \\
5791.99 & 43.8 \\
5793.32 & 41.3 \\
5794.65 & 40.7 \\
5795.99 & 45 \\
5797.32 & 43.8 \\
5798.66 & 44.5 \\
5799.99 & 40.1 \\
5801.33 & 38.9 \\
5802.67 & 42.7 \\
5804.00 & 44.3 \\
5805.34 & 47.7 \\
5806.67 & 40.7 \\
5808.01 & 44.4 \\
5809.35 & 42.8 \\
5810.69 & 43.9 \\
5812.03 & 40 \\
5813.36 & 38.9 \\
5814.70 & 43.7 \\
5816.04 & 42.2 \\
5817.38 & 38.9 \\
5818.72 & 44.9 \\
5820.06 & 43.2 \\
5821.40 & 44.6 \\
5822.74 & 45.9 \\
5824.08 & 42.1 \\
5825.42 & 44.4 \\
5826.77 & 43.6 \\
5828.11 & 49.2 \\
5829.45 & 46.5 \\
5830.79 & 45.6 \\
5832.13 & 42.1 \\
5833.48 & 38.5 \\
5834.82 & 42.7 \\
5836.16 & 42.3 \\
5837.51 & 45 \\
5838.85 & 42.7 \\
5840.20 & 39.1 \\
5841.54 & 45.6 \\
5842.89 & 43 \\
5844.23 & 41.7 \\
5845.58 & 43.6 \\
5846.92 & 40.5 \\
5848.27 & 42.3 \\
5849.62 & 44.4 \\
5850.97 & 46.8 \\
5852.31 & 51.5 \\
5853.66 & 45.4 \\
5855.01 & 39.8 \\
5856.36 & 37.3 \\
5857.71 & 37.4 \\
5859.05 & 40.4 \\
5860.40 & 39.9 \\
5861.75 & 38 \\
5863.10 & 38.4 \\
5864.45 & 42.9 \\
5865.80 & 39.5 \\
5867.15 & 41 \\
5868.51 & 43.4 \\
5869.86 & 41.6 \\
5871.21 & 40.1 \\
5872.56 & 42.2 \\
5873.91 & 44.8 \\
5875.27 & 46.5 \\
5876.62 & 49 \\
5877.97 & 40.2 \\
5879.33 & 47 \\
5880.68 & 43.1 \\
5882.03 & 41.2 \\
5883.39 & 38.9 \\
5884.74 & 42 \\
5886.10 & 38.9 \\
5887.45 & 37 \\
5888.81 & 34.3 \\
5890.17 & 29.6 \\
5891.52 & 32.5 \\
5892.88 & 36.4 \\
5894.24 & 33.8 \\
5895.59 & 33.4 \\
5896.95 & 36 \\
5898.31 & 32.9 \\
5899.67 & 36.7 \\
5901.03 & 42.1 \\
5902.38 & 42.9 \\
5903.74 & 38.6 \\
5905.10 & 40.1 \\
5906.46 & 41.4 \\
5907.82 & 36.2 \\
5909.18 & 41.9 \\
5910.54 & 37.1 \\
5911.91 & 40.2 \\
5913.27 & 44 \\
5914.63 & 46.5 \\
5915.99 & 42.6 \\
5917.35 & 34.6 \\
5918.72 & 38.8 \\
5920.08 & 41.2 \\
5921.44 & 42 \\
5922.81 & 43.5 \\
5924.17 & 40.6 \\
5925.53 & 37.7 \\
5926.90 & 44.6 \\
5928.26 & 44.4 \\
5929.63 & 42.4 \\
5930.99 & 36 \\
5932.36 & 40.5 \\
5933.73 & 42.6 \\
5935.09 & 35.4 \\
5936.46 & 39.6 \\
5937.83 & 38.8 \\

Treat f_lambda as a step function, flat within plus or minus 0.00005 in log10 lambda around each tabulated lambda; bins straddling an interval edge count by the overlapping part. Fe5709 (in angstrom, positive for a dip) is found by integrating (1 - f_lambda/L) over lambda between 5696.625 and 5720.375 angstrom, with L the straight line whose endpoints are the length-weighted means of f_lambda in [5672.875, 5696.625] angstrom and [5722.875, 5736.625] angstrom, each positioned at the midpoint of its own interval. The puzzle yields 0.5 angstrom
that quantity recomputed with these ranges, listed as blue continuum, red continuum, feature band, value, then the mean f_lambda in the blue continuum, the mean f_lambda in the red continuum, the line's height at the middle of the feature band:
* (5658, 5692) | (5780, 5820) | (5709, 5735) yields -1.12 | 41.1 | 41.9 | 41.4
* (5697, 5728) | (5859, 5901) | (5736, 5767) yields -0.30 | 42.2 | 39.4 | 41.5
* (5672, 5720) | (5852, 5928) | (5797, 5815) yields -0.78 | 41.7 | 40.1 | 40.8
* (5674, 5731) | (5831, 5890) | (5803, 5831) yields -1.18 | 42.1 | 41.8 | 41.9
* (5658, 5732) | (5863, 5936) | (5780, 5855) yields -3.77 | 41.8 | 40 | 40.8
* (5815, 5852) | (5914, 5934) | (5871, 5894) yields 1.16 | 43.5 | 41.2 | 42.2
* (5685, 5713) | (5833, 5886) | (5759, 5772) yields 0.00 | 41.6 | 42.3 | 41.9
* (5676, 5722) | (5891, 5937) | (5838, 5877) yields -2.26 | 41.7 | 39.4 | 40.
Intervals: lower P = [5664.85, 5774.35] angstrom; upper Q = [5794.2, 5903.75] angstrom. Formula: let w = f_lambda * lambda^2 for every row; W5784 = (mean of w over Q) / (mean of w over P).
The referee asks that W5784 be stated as 1.0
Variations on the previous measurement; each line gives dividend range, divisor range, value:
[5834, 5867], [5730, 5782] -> 1.03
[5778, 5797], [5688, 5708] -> 1.01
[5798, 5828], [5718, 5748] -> 1.03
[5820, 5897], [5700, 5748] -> 1.03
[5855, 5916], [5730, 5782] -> 0.99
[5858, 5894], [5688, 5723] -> 1.01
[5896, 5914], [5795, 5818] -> 0.95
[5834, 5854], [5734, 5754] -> 1.08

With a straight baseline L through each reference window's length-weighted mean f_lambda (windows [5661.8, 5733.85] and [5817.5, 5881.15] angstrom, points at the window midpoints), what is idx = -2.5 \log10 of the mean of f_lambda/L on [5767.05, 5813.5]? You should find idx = 0.01 mag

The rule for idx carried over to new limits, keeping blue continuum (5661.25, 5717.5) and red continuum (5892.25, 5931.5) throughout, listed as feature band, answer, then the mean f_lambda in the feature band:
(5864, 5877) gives -0.079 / 43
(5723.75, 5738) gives -0.054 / 43.1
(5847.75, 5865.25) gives -0.048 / 41.9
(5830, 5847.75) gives -0.062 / 42.5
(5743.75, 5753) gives -0.017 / 41.5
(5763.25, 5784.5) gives -0.027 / 41.7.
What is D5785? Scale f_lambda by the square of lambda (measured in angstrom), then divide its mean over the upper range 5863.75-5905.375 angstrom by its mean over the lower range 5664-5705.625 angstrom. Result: 1.02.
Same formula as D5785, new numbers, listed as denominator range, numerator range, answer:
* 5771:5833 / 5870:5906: 0.95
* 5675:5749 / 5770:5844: 1.05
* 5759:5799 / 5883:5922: 0.96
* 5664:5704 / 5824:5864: 1.09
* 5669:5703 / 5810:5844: 1.09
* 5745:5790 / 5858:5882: 1.05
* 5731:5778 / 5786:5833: 1.04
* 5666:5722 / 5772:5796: 1.02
